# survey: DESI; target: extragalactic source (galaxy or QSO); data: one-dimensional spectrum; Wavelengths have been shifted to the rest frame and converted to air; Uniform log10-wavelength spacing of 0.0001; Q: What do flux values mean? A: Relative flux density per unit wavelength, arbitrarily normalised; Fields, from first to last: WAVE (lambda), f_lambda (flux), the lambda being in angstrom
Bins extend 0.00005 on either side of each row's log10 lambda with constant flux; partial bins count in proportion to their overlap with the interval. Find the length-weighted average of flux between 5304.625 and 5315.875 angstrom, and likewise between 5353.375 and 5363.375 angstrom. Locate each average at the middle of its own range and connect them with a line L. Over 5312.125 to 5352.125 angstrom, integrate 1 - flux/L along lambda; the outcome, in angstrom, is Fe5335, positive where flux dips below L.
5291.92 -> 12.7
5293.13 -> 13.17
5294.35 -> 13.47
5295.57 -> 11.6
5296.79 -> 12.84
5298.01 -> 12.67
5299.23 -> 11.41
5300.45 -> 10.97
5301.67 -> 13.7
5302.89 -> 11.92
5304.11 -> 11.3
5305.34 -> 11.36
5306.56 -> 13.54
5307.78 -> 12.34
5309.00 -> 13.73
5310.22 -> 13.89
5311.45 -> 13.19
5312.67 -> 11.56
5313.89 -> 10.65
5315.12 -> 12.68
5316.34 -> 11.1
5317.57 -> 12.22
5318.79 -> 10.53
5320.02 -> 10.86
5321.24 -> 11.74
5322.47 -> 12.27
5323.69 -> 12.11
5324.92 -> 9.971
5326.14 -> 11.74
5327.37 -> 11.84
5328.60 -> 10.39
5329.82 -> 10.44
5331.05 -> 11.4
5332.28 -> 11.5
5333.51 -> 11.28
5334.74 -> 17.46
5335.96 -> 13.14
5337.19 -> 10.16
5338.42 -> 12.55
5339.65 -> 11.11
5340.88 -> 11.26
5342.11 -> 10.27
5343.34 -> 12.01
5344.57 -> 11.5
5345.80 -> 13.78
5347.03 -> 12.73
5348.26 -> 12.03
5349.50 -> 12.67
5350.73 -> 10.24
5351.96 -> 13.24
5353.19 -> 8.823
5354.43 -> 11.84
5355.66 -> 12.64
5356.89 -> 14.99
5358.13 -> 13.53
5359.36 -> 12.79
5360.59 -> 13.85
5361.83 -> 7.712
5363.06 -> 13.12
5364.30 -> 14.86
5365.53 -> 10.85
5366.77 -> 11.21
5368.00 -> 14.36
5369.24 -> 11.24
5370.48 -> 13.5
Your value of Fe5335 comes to 2.2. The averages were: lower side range 12.5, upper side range 12.4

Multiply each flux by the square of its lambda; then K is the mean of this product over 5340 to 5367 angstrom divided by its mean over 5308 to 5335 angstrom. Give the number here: 1.03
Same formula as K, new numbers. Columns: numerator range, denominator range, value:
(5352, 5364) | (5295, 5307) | 1.03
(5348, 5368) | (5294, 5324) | 1.03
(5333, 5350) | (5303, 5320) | 1.03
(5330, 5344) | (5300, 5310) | 0.97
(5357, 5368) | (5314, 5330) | 1.11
